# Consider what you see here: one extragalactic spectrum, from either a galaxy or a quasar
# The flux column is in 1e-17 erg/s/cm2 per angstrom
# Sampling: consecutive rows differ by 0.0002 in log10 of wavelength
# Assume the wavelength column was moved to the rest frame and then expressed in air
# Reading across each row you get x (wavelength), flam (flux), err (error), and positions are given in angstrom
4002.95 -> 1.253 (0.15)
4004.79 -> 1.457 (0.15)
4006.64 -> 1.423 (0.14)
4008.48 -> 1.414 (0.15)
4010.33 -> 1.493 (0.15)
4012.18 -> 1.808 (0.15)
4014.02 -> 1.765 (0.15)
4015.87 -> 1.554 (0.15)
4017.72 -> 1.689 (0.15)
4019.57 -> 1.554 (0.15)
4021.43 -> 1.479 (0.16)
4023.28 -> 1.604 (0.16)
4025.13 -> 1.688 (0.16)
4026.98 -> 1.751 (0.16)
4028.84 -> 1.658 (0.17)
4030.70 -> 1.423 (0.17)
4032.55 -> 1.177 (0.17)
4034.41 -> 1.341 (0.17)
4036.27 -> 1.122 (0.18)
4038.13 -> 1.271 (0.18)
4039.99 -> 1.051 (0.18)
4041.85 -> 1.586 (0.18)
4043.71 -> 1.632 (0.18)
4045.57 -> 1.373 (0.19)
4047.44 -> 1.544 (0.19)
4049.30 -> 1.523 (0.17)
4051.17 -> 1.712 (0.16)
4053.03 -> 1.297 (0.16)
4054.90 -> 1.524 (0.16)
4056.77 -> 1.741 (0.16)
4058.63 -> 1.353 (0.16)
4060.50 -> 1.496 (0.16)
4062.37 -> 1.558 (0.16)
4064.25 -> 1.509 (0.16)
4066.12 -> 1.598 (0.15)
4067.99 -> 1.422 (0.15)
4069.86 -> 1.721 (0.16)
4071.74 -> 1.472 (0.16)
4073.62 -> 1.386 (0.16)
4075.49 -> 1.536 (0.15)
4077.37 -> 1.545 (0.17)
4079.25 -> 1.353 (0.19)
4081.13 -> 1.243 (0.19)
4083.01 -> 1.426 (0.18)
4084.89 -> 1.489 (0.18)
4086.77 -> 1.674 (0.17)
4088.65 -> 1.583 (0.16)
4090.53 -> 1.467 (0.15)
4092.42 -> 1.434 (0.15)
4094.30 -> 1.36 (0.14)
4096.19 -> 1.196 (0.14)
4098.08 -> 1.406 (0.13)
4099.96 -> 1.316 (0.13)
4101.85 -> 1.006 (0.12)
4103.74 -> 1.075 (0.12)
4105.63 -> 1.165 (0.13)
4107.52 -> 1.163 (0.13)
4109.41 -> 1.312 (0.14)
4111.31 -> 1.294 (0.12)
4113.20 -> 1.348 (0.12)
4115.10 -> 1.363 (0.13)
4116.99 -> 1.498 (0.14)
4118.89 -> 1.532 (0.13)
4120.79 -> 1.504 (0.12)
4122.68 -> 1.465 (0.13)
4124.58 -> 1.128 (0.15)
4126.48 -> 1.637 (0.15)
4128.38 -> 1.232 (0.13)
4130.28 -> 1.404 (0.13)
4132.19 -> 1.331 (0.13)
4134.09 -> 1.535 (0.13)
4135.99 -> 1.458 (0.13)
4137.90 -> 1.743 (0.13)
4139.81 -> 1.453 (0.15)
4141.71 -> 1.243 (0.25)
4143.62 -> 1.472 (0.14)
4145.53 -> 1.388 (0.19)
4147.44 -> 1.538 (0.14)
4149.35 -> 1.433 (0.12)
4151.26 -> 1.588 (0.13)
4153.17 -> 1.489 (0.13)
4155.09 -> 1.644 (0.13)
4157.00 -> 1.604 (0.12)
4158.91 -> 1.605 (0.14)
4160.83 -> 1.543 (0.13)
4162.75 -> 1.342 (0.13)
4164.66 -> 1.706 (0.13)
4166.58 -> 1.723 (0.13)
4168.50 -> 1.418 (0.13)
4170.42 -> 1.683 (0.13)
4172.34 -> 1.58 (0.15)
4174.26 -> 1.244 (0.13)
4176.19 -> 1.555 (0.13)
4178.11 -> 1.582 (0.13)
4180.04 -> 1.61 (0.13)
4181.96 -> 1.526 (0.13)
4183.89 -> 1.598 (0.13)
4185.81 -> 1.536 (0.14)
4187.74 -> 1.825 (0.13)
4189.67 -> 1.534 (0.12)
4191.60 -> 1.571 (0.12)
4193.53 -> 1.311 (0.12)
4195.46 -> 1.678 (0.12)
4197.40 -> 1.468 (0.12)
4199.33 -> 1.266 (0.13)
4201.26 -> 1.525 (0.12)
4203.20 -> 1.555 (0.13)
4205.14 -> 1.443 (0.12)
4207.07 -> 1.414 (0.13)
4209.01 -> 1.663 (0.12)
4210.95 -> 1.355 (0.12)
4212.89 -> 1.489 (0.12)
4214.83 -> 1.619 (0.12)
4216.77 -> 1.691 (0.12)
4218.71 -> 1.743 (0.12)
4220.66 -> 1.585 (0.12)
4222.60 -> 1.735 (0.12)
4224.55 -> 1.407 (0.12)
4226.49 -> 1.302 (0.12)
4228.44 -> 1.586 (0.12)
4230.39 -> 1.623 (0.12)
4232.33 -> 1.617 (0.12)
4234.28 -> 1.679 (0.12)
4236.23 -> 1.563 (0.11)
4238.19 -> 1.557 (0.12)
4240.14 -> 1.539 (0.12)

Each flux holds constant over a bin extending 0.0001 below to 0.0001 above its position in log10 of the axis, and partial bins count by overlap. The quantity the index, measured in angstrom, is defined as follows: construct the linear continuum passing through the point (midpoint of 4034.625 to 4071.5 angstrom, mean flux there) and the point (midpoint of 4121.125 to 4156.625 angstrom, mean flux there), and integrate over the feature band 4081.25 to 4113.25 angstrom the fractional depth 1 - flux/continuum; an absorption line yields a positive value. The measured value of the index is 2.9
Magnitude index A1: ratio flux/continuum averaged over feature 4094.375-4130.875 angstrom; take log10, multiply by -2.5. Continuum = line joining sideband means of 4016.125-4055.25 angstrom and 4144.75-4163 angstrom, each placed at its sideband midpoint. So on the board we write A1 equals 0.15 mag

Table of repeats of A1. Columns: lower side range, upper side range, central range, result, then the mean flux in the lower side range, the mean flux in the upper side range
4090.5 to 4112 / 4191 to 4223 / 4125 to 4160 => -0.09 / 1.26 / 1.53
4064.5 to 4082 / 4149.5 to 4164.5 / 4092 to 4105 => 0.20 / 1.48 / 1.55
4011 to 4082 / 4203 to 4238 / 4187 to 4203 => 0.02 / 1.5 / 1.56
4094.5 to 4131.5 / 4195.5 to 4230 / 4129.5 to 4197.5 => -0.08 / 1.32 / 1.53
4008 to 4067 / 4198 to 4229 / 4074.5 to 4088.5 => 0.03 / 1.51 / 1.52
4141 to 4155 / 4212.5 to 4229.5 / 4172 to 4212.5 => 0.01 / 1.47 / 1.58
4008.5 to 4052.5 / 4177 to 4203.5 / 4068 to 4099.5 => 0.05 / 1.51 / 1.54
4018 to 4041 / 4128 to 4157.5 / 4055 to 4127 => 0.03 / 1.43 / 1.47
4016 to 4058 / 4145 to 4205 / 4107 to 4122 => 0.10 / 1.49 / 1.54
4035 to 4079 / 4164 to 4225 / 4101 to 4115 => 0.24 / 1.47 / 1.55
